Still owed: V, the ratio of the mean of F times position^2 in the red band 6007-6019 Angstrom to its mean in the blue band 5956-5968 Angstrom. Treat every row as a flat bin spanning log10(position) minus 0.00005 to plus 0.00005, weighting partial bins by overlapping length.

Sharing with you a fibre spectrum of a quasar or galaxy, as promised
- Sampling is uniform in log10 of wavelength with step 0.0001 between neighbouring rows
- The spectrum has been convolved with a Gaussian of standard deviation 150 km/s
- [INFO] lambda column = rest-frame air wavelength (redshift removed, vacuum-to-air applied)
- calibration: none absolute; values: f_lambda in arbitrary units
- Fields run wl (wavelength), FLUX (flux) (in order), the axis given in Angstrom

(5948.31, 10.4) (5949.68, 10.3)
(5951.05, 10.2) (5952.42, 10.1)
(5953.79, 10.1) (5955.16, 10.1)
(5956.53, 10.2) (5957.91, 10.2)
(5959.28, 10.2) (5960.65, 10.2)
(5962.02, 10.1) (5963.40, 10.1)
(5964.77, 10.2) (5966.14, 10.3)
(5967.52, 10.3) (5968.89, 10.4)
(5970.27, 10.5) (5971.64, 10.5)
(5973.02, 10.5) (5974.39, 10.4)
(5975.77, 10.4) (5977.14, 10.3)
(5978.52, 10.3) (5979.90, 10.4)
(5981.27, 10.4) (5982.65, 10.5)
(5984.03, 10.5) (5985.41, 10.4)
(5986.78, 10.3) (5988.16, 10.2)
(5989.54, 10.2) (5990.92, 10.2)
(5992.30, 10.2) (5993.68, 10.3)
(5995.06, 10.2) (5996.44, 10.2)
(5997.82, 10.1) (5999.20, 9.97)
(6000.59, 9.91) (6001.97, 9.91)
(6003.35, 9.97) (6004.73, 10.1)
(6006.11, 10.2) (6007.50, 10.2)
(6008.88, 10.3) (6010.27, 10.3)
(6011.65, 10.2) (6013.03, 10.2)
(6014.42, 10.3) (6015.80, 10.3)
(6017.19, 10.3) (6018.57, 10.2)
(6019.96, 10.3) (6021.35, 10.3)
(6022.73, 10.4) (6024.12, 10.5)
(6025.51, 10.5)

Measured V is 1.0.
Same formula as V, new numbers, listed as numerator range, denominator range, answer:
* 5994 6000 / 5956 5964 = 1.01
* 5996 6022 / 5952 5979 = 1.00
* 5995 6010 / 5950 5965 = 1.01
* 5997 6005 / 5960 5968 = 0.99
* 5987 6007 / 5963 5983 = 0.98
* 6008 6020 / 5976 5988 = 1.00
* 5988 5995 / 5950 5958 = 1.02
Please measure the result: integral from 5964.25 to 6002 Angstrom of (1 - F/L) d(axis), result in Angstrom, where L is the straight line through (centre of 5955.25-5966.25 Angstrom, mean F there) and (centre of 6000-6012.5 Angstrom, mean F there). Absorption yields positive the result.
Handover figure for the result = -0.5 Angstrom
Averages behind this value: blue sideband 10.2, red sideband 10.1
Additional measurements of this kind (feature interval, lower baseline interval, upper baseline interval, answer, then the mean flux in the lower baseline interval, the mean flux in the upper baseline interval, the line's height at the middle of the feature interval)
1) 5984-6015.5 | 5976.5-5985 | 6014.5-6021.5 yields 0.5 Angstrom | 10.4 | 10.3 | 10.3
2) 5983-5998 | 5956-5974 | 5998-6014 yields -0.1 Angstrom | 10.3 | 10.1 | 10.2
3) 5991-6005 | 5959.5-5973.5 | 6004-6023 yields 0.2 Angstrom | 10.3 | 10.3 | 10.3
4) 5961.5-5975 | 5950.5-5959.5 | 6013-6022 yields -0.2 Angstrom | 10.2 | 10.3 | 10.2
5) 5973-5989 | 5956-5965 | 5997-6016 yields -0.4 Angstrom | 10.2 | 10.1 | 10.2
